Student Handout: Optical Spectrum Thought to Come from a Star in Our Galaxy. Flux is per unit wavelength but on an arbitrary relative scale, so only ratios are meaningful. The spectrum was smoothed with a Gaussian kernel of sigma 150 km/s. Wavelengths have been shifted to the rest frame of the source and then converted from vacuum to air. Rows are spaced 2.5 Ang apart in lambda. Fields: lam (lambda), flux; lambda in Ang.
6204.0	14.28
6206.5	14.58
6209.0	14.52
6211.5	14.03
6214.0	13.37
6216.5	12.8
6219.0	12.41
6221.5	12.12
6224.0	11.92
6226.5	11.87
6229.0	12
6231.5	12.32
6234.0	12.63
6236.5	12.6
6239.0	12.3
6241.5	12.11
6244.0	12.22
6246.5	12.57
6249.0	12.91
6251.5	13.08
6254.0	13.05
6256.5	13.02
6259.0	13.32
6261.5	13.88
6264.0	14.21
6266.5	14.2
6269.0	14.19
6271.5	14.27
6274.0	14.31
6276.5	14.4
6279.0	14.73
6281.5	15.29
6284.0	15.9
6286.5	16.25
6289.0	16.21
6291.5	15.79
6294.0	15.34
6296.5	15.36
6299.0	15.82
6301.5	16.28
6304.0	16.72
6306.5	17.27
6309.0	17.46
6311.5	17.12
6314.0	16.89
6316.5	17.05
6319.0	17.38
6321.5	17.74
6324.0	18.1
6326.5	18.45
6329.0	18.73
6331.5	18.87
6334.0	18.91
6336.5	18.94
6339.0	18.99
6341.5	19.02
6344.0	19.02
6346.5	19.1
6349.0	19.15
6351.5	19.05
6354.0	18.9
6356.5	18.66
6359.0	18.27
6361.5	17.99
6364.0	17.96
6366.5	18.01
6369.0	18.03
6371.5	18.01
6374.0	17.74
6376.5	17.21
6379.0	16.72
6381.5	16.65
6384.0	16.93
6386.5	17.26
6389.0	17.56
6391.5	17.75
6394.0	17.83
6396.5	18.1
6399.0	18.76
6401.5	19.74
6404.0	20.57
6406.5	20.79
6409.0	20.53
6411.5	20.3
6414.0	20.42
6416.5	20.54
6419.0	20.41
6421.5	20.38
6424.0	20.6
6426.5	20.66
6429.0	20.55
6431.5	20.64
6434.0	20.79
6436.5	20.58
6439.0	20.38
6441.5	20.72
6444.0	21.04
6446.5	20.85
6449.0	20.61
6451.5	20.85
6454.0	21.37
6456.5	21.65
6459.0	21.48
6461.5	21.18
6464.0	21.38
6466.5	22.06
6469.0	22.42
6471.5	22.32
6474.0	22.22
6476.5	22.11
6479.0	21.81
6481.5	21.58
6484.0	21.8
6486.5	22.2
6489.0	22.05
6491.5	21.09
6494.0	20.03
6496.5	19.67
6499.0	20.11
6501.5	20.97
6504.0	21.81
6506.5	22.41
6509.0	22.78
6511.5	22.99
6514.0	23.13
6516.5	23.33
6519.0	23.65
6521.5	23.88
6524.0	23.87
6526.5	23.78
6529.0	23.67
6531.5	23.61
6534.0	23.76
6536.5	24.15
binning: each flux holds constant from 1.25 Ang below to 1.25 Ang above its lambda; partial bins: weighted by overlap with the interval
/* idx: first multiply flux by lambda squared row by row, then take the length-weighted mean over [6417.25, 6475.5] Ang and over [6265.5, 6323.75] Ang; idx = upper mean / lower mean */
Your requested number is 1.39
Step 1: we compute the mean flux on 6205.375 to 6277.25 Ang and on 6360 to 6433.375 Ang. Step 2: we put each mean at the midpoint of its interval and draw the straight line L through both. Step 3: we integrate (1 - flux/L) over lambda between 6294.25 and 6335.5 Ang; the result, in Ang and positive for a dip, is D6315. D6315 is -3.8 Ang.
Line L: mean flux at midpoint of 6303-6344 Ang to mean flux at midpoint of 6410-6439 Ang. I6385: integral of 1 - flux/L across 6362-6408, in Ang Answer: 3.4 Ang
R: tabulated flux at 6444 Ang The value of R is 21.04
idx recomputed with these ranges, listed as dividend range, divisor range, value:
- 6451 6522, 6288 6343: 1.33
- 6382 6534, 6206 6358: 1.44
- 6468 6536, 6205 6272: 1.86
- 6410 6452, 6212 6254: 1.75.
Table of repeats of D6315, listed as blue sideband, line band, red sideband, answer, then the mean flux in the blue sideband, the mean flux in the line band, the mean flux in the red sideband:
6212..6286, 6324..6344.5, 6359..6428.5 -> -2.83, 13.3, 18.8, 18.8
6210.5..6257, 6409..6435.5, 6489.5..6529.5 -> -1.81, 12.6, 20.5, 22.3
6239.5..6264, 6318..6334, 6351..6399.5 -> -2.40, 13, 18.3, 17.8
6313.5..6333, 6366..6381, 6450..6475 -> 1.35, 18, 17.6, 21.7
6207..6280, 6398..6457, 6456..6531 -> -2.42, 13.2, 20.6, 22.1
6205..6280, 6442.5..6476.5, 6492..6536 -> -1.36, 13.2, 21.5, 22.6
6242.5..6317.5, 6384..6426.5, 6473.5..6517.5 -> -1.13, 15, 19.4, 21.8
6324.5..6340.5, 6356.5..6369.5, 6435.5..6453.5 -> 0.81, 18.8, 18.1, 20.7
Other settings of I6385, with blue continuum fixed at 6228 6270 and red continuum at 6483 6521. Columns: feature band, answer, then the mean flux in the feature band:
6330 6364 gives -4.9 Ang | 18.8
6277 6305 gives -2.5 Ang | 15.7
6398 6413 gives -1.3 Ang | 20.1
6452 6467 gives -0.8 Ang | 21.5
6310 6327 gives -2.3 Ang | 17.5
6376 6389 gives 0.5 Ang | 17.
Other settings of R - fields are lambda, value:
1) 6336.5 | 18.94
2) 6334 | 18.91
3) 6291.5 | 15.79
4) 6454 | 21.37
